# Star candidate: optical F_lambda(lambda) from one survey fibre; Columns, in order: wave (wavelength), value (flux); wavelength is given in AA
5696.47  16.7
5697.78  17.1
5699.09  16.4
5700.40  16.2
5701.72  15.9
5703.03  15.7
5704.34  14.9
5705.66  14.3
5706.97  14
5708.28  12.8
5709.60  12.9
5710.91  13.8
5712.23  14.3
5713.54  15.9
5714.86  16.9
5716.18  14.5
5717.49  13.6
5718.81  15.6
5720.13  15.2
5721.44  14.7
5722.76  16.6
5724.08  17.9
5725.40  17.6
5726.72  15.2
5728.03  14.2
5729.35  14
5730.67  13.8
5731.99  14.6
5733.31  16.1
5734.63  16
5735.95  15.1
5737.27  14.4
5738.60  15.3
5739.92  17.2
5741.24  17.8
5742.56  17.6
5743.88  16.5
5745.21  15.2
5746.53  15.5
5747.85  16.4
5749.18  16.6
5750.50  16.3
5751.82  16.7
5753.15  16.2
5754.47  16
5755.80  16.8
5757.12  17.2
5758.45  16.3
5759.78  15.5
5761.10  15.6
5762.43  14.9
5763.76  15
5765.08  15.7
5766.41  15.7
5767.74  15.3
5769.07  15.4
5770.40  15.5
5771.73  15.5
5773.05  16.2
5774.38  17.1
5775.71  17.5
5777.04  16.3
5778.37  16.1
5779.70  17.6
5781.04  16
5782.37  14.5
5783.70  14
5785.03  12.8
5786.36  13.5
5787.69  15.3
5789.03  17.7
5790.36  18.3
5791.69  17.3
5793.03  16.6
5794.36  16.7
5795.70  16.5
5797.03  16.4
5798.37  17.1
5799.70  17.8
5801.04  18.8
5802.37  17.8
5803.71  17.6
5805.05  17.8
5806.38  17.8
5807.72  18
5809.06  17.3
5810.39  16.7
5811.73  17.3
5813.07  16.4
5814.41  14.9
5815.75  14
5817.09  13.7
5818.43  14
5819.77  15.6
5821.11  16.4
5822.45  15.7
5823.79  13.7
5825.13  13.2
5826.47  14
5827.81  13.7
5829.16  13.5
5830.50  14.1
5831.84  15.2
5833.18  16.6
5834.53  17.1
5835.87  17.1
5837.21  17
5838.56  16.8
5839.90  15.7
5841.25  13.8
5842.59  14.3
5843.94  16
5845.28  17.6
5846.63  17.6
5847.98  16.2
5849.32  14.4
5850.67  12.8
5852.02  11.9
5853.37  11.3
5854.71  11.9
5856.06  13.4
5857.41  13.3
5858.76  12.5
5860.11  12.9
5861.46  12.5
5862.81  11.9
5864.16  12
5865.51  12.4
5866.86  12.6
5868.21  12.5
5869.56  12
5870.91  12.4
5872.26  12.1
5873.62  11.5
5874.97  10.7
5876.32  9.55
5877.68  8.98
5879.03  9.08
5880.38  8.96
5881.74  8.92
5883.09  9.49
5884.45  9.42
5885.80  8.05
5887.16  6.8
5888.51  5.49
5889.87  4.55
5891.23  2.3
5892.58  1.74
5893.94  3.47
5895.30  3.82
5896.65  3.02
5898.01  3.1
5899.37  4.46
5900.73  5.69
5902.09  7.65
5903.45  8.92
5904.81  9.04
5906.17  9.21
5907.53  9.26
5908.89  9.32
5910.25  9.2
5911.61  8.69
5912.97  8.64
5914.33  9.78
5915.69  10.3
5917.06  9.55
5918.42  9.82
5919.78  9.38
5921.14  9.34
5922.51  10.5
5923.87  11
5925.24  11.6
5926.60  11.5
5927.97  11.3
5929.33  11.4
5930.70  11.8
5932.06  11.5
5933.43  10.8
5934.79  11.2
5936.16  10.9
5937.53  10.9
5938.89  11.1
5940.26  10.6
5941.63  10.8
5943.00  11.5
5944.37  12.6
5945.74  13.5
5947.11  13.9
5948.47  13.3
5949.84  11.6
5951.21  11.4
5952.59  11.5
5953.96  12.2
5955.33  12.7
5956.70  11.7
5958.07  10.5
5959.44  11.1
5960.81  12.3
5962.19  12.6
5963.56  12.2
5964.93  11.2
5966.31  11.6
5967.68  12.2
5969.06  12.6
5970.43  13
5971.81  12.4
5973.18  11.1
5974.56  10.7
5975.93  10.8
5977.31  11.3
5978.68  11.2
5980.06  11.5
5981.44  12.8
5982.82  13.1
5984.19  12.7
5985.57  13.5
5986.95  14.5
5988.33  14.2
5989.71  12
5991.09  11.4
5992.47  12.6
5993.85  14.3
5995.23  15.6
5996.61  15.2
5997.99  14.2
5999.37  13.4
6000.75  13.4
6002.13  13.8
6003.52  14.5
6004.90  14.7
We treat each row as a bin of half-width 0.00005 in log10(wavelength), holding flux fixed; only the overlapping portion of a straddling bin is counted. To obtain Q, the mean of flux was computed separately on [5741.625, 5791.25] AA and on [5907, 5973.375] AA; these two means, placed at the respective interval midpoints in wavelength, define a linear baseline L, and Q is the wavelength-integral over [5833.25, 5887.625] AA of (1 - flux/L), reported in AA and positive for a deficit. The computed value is 3.12 AA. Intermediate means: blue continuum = 16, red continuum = 11.2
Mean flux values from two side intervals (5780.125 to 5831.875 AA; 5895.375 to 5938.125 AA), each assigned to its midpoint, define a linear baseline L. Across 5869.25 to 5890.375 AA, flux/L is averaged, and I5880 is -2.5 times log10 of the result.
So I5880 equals 0.24 mag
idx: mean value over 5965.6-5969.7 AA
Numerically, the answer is 12.1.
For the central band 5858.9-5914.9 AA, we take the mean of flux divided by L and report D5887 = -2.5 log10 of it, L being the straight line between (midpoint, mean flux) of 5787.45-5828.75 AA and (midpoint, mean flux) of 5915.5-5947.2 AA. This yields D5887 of 0.45 mag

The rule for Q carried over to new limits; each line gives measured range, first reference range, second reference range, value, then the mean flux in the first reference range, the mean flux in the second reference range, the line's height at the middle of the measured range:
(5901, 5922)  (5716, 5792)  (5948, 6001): 6.7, 15.8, 12.4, 13.4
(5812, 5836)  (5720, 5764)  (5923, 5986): -1.0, 15.9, 11.8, 14.3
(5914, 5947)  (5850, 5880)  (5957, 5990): 2.7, 11.8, 12.1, 12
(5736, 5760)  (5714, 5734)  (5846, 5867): -2.1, 15.4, 13.1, 15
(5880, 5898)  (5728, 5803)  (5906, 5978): 9.9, 16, 11.2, 12.6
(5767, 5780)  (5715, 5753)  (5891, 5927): -2.1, 15.7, 7.83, 14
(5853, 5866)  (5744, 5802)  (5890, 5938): -1.1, 16.1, 8.52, 11.5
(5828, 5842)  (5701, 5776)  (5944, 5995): -1.4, 15.6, 12.3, 14.2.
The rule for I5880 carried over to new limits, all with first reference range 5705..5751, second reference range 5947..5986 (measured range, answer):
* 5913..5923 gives 0.29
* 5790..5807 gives -0.21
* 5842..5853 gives -0.10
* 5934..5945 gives 0.11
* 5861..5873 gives 0.10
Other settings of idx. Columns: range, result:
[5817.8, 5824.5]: 15.1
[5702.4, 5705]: 15.3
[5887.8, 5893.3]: 3.54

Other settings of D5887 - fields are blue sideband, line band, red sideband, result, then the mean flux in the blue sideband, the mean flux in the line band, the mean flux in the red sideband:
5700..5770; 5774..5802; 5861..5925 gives -0.233 mag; 15.5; 16.4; 8.71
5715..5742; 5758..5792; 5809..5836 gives -0.031 mag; 15.5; 15.8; 15.2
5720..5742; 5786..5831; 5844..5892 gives -0.218 mag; 15.7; 16.1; 11.2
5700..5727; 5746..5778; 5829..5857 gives -0.067 mag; 15.2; 16.1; 15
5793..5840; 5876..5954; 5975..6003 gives 0.478 mag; 16.1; 9.18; 13.1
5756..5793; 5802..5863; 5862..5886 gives -0.169 mag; 15.9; 15.1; 10.8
